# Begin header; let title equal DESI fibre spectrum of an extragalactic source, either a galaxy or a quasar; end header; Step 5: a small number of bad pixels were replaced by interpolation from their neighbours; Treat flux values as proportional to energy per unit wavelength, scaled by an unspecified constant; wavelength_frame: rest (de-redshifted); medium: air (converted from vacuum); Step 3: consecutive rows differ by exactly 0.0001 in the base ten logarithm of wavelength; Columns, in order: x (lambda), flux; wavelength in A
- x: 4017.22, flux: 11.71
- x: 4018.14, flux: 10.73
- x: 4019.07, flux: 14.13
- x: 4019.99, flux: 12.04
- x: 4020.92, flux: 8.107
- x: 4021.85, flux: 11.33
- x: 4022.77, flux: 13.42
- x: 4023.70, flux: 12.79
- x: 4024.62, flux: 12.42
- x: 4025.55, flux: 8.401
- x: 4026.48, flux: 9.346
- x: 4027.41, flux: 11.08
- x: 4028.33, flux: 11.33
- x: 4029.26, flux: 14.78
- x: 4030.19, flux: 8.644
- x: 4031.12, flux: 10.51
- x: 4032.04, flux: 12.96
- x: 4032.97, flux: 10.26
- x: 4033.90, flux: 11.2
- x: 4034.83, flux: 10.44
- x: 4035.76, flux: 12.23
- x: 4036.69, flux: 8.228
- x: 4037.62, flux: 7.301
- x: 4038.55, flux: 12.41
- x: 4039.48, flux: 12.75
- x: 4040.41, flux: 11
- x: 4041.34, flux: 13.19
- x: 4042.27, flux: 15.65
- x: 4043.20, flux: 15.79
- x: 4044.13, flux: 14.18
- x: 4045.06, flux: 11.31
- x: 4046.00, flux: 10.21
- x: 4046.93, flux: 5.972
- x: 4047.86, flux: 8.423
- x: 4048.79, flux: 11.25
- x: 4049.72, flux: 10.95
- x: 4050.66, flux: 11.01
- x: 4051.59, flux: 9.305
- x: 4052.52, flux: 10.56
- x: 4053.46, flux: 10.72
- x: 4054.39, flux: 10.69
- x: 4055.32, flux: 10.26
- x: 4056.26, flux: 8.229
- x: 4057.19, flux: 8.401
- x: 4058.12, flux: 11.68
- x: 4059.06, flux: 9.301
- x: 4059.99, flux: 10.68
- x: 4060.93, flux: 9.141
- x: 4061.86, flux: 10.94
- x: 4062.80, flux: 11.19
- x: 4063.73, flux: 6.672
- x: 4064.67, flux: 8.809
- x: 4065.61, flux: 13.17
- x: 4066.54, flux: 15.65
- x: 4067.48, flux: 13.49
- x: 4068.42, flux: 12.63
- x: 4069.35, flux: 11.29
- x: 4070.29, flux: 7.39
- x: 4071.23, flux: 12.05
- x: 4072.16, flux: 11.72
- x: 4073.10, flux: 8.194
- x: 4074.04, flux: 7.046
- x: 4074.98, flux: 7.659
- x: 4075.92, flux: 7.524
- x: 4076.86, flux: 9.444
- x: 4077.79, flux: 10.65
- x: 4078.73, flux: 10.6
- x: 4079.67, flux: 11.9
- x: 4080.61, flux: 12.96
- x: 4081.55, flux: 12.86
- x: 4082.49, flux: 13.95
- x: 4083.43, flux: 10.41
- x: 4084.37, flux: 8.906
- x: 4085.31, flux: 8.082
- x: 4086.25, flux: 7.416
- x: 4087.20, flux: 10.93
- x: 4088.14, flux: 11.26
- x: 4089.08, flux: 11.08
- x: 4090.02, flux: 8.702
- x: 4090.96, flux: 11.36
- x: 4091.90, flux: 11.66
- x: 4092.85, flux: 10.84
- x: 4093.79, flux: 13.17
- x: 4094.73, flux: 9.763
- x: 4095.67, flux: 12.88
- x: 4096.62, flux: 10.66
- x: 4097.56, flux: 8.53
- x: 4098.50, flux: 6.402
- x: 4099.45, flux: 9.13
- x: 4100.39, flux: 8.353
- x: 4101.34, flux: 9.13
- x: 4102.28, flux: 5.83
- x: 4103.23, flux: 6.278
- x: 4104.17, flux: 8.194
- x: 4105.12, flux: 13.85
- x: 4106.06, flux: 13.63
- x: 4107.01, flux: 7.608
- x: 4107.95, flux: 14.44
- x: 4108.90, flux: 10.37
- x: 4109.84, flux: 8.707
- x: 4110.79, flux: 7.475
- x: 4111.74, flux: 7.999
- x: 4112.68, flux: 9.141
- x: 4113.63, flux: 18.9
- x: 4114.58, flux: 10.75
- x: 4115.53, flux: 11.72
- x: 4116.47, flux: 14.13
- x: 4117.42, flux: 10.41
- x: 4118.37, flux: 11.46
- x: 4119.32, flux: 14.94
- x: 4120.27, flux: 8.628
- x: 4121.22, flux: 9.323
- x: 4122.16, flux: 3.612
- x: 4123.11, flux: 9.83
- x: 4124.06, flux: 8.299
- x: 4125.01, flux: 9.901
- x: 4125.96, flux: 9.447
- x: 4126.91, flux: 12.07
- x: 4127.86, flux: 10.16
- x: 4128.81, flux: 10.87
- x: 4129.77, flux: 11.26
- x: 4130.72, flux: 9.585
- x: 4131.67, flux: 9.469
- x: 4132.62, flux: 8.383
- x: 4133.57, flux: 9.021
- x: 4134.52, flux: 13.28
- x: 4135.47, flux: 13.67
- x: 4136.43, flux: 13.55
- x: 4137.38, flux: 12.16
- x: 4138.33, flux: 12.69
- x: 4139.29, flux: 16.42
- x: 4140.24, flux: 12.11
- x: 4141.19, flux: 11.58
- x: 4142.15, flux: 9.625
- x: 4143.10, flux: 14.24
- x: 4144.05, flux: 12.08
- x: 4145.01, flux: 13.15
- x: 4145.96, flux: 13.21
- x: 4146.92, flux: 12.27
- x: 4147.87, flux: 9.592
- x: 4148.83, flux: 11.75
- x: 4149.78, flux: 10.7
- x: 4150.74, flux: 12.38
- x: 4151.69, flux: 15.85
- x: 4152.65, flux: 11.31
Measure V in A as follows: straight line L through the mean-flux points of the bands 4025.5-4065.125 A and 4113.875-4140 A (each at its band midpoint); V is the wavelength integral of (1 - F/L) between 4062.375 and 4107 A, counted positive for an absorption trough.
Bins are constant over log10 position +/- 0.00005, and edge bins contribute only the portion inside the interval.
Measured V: 2.4 A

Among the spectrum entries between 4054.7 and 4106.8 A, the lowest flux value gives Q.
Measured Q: 5.83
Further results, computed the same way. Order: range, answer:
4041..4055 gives 5.972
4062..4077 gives 6.672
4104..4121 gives 7.475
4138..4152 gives 9.592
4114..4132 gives 3.612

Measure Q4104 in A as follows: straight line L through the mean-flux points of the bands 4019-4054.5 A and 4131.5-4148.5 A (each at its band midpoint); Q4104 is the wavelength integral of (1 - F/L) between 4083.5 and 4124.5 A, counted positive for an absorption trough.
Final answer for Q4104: 5.8 A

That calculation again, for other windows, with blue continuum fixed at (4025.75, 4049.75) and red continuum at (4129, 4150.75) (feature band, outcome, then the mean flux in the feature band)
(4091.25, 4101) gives 1.2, 10.1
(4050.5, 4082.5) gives 2.6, 10.5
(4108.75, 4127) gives 2.1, 10.3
